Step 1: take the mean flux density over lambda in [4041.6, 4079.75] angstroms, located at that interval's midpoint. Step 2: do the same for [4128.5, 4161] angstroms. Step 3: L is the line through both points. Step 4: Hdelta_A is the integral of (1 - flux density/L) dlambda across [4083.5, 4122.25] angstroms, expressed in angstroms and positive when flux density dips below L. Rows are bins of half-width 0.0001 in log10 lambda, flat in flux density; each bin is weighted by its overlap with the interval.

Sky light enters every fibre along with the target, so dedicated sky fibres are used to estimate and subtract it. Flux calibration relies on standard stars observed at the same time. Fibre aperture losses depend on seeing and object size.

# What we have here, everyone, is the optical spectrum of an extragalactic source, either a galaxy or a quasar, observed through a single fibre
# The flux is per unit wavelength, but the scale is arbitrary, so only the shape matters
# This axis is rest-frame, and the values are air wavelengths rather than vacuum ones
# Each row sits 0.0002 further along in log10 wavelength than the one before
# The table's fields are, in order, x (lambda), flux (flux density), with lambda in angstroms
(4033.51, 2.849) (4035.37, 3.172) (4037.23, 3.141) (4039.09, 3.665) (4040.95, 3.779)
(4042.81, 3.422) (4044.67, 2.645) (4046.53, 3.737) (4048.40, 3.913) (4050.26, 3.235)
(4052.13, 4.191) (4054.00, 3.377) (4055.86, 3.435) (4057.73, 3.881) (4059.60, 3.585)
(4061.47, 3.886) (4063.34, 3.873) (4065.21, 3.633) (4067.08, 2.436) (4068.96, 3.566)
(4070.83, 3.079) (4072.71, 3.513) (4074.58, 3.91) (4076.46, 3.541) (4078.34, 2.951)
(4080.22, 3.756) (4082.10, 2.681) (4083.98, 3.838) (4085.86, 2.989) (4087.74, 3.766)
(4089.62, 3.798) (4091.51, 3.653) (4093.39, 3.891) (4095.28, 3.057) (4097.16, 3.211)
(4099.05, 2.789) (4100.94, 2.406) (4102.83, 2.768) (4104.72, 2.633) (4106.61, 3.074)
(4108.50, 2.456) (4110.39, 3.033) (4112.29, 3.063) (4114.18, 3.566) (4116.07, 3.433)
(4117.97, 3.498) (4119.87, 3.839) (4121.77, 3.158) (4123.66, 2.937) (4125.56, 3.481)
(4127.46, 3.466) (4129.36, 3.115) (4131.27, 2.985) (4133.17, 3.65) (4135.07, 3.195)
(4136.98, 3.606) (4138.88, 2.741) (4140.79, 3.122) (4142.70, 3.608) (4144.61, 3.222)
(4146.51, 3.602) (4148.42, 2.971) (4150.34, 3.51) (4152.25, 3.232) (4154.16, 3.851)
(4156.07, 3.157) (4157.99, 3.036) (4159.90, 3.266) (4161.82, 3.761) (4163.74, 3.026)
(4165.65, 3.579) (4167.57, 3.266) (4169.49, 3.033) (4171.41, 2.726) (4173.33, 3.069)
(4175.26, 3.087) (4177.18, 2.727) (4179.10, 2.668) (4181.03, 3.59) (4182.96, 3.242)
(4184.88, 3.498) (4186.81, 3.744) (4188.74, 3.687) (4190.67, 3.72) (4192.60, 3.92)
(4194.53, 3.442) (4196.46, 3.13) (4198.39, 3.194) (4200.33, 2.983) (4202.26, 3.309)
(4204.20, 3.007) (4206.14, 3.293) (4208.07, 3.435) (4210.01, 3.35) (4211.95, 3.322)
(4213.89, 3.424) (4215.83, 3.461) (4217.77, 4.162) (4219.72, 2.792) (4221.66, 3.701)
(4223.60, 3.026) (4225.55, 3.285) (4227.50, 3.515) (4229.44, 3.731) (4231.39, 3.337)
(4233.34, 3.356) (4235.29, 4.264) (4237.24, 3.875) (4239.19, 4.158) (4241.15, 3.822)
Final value 1.9 angstroms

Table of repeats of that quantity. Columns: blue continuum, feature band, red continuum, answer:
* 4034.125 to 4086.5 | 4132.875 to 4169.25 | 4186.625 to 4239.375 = 1.5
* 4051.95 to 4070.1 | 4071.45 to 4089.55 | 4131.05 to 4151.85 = 0.2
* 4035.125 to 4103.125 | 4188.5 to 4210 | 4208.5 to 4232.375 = 0.4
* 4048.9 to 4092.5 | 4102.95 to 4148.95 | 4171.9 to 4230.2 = 2.9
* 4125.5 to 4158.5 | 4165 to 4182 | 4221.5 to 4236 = 1.5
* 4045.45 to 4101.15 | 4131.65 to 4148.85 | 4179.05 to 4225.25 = 0.6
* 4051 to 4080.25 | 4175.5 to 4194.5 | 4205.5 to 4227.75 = 0.1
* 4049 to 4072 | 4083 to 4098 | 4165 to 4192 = -0.3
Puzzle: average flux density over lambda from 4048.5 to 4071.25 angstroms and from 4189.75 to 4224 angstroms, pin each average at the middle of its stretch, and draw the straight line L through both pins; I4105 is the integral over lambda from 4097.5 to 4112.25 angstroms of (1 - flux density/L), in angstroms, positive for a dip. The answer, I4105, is 3.0 angstroms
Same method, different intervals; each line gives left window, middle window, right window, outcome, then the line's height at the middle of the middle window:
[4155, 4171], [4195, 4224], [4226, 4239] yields 1.9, 3.55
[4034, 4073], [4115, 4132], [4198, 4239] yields 0.6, 3.46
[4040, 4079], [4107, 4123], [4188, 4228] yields 1.0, 3.46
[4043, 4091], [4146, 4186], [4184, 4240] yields 2.9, 3.49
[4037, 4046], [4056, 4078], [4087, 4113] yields -1.8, 3.25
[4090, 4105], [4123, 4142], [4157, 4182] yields -0.7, 3.12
